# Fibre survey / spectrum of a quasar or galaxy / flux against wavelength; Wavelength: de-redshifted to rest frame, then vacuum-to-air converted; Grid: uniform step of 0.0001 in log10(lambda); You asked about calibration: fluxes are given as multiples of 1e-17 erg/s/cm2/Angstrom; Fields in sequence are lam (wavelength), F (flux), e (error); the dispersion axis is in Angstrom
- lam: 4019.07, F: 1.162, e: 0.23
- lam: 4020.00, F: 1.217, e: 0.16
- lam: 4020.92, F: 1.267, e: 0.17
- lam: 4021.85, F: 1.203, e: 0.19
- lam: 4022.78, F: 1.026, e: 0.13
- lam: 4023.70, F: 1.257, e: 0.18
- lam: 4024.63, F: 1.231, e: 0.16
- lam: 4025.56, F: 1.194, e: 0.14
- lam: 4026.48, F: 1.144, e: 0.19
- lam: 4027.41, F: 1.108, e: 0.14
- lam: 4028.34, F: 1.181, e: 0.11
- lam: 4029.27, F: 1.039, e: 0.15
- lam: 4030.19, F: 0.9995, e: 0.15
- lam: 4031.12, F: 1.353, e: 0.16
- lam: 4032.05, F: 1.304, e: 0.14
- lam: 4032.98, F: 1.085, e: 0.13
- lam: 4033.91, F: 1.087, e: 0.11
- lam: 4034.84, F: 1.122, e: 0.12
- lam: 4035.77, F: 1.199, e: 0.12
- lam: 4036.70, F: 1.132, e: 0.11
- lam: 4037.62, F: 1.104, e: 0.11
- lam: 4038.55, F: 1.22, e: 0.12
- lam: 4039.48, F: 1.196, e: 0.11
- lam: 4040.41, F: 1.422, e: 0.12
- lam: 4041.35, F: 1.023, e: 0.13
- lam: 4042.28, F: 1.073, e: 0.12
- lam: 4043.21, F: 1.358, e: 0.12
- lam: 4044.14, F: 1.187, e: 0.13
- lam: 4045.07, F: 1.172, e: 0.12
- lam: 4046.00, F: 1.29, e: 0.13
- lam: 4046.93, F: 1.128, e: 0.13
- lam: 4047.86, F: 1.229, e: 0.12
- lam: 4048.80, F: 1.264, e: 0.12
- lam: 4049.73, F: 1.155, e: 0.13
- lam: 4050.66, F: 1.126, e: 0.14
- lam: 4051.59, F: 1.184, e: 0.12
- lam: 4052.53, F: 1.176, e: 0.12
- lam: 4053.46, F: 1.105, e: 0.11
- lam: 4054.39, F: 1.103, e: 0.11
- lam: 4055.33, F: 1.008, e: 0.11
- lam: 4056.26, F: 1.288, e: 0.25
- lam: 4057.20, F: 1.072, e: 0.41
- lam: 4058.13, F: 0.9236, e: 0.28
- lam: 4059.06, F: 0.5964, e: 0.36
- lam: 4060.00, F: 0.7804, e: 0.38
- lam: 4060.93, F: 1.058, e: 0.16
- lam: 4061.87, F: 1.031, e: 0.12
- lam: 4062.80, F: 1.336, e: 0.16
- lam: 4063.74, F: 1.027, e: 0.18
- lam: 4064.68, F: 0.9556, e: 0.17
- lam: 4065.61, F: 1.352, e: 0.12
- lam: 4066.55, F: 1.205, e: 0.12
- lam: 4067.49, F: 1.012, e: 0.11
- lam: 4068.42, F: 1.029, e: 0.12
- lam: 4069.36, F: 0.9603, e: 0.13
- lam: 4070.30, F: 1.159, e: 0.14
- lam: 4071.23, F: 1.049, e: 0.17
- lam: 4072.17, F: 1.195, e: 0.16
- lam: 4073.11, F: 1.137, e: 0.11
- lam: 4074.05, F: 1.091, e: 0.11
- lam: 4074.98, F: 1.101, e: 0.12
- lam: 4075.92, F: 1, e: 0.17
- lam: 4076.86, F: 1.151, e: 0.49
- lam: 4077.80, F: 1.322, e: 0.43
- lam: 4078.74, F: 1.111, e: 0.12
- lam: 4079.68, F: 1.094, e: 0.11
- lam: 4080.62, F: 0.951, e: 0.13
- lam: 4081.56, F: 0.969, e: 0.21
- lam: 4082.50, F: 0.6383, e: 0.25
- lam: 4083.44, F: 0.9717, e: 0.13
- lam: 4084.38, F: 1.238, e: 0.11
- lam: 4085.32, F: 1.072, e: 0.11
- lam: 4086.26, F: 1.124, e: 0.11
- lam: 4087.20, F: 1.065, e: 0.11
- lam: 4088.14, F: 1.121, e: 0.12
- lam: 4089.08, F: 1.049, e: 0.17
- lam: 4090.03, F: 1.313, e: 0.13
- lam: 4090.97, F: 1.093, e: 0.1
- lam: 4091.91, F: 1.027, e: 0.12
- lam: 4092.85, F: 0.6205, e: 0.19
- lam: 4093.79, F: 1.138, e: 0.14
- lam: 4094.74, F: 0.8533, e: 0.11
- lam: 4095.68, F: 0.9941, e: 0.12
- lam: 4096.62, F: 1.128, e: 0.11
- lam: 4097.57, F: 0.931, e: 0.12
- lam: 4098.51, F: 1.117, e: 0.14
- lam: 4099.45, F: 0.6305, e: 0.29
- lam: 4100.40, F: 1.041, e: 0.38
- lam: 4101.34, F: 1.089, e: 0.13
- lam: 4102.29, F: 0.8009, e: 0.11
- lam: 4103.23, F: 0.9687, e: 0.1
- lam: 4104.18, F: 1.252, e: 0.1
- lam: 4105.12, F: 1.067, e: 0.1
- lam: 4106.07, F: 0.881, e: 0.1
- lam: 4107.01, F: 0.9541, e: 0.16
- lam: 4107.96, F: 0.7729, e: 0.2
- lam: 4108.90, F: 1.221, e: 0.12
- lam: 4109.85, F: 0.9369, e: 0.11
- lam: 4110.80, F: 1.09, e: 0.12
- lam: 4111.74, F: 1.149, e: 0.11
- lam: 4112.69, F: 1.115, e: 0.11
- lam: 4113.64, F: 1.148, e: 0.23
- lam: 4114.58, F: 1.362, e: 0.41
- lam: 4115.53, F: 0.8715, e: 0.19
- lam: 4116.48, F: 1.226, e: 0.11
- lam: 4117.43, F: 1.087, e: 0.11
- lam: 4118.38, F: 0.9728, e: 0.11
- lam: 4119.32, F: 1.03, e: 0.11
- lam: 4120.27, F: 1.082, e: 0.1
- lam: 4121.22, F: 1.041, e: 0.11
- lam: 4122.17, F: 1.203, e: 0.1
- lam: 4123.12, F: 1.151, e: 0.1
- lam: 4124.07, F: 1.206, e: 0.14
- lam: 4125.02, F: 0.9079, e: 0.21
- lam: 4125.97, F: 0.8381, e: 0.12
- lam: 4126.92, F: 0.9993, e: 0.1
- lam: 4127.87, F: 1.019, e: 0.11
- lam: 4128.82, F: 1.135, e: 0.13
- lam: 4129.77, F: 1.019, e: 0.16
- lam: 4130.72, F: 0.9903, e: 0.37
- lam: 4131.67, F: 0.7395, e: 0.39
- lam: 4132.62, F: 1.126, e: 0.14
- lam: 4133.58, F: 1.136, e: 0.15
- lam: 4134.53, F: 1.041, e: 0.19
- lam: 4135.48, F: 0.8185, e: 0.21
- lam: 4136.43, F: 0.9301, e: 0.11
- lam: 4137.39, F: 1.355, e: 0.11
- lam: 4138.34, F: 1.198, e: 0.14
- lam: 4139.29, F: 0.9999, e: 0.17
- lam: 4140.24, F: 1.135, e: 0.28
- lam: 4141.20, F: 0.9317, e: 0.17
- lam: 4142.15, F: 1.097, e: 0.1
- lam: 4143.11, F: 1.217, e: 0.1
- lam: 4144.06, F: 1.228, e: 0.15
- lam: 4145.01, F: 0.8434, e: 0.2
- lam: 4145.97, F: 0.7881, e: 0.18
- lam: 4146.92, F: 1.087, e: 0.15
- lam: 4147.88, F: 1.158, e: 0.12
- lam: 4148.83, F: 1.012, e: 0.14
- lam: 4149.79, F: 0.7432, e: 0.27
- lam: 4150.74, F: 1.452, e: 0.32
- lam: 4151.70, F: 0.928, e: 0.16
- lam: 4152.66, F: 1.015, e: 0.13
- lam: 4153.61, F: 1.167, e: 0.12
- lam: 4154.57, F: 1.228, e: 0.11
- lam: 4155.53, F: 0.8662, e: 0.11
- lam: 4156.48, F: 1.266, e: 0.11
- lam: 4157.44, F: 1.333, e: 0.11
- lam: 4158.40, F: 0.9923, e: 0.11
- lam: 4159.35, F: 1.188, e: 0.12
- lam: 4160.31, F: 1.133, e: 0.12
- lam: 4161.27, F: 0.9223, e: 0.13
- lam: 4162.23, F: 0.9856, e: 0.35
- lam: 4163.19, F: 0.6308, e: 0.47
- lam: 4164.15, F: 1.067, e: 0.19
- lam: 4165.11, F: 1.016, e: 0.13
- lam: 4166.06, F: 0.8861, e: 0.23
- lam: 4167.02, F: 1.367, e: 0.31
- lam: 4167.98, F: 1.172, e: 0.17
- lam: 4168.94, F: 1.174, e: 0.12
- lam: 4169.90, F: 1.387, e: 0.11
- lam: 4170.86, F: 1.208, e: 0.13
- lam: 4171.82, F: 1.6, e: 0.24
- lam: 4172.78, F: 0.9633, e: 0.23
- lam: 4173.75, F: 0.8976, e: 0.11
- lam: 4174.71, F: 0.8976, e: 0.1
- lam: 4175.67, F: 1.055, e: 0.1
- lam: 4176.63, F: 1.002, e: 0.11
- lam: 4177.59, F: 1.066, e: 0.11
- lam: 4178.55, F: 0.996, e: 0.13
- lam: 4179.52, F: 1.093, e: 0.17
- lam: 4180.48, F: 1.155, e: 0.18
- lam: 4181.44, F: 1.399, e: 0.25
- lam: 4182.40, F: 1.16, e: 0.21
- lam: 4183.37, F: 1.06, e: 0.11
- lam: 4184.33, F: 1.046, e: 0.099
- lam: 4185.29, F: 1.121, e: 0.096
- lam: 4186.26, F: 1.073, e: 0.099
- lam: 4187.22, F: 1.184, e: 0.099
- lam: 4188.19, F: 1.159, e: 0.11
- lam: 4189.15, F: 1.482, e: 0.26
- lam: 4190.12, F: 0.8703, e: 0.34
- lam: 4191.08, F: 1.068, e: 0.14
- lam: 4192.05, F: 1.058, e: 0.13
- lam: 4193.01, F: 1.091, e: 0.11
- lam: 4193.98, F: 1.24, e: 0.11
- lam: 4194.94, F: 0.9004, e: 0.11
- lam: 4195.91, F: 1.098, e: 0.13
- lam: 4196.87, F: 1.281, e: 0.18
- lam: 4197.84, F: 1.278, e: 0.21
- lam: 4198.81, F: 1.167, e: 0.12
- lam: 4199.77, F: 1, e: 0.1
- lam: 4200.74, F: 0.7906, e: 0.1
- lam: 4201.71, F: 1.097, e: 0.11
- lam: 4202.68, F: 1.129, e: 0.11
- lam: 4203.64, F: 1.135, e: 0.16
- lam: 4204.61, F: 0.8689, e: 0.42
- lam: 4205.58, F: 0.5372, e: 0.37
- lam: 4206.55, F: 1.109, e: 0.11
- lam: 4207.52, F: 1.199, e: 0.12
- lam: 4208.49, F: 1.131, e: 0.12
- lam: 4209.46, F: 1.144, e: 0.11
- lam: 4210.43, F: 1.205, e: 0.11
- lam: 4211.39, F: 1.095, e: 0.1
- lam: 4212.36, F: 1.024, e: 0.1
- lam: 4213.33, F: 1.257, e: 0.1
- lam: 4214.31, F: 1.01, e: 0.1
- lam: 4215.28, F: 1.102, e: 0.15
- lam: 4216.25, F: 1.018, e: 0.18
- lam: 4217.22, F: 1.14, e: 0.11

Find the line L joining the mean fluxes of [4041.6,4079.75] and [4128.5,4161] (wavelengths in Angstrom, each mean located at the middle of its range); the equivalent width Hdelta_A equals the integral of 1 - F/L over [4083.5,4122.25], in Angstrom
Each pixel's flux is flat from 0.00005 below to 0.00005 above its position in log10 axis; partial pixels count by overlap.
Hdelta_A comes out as 1.6 Angstrom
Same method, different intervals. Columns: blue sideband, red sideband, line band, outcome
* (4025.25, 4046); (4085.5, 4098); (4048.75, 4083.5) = 0.90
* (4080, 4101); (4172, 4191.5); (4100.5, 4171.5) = -0.85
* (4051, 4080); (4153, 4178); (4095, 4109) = 1.37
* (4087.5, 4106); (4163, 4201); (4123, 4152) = 0.51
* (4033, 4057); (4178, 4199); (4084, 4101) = 1.89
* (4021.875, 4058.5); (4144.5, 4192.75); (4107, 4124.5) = 0.47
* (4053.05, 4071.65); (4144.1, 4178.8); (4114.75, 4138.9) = 0.37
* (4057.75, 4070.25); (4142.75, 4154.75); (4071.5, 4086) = -0.54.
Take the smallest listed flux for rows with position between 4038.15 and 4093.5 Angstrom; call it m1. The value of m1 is 0.5964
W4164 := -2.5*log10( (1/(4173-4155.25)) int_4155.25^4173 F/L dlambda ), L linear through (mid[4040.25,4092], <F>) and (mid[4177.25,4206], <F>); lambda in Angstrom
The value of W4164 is -0.03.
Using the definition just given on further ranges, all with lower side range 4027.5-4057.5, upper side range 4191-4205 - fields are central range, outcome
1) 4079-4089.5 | 0.12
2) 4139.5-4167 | 0.06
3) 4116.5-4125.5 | 0.04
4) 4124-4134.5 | 0.12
